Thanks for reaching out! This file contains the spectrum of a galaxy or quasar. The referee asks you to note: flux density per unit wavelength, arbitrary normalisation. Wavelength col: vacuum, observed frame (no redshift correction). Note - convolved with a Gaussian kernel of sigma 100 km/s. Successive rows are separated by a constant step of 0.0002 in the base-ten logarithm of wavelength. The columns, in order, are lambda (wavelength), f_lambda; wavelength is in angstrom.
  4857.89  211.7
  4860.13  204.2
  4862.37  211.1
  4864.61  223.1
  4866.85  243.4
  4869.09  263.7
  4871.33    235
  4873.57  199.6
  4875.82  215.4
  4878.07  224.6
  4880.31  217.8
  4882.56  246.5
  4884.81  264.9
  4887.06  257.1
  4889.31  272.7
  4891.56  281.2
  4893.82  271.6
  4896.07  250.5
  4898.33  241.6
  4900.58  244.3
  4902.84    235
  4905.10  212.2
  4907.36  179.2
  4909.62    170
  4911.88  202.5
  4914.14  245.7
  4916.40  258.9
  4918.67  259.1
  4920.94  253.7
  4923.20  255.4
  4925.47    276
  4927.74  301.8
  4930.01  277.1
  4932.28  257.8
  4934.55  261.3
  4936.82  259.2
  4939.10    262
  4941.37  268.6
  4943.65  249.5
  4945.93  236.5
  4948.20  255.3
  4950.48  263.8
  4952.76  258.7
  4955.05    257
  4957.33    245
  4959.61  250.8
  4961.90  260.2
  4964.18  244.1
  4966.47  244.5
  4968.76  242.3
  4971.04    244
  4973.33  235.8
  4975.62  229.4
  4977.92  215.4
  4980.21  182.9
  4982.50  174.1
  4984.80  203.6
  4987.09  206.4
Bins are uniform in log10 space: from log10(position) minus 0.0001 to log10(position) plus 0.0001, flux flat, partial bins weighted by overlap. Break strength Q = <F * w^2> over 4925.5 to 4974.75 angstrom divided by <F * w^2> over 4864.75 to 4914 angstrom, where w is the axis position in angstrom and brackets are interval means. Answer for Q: 1.1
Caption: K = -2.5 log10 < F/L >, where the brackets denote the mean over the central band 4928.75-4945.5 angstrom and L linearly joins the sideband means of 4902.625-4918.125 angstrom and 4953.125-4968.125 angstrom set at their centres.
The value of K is -0.12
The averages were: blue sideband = 215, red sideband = 250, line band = 261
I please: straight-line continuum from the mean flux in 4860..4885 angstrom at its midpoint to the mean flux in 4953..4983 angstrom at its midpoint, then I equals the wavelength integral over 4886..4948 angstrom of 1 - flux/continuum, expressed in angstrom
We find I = -4.9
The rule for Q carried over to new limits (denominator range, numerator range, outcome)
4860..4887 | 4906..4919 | 0.95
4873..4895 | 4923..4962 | 1.08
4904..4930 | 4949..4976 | 1.06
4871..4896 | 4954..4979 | 1.02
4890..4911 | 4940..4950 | 1.11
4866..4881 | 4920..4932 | 1.22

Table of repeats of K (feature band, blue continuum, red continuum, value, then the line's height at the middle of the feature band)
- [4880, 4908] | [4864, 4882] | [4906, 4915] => -0.16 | 212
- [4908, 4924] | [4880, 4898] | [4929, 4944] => 0.12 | 261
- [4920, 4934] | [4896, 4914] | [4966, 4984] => -0.24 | 218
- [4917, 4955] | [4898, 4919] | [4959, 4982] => -0.15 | 227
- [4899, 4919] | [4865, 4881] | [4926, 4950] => 0.12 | 248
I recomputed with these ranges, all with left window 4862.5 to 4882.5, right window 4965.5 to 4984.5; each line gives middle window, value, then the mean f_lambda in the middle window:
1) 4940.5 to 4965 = -3.5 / 254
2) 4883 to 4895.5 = -2.2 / 267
